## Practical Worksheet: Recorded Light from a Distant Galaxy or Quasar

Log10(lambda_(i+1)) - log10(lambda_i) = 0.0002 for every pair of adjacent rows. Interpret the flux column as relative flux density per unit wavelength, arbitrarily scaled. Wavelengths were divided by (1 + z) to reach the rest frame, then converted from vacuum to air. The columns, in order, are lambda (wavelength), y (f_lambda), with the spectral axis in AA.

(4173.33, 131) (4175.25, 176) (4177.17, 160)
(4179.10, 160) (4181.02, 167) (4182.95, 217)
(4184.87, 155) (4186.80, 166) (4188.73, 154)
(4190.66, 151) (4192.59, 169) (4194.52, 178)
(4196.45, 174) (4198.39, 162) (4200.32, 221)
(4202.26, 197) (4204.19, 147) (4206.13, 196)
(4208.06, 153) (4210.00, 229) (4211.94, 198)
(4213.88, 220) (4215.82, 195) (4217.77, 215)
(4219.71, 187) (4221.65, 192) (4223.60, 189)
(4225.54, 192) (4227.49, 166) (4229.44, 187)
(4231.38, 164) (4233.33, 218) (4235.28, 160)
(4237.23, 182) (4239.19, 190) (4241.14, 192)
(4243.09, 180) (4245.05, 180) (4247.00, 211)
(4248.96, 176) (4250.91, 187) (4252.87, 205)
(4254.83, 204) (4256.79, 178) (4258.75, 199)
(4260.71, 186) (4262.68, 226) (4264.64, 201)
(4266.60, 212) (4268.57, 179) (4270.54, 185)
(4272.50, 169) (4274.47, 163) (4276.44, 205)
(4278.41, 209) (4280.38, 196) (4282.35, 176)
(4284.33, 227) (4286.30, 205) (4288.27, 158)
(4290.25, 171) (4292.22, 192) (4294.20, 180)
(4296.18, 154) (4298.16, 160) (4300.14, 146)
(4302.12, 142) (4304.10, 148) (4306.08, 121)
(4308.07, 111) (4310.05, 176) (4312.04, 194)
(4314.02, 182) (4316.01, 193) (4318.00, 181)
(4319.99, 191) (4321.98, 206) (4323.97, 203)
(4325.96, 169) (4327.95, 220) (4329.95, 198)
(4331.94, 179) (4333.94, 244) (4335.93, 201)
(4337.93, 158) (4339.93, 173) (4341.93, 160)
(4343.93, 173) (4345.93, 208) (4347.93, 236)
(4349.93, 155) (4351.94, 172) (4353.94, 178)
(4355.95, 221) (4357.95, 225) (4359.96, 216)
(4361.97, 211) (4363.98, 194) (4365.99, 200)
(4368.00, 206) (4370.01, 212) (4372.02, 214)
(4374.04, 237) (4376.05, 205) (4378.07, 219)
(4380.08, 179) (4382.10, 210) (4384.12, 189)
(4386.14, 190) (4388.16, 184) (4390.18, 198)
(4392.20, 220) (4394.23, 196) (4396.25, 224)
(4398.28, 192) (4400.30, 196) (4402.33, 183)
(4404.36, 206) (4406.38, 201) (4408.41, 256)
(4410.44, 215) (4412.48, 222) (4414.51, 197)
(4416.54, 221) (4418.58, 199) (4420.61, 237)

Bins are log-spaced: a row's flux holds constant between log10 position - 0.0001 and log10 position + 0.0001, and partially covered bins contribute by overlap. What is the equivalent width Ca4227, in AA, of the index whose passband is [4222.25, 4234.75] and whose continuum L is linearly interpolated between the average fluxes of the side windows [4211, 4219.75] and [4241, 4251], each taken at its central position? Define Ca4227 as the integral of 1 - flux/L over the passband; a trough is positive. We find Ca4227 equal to 0.8 AA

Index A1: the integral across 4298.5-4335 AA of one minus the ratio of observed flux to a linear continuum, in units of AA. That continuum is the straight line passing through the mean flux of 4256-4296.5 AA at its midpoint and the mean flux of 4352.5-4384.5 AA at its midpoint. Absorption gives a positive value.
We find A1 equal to 3.66 AA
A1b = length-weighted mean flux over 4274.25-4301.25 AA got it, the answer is 182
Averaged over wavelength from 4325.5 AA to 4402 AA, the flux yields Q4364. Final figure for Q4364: 199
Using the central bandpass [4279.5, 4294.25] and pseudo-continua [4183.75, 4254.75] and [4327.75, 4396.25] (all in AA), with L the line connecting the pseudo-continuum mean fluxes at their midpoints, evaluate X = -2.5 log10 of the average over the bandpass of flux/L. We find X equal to 0.02 mag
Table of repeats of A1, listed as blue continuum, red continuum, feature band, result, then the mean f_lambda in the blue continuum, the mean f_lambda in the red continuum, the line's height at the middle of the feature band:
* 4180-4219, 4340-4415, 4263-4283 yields 0.02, 183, 202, 191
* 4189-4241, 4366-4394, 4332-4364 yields 0.94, 186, 204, 201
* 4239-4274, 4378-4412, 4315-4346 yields 1.16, 192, 203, 198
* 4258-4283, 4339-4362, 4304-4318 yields 2.19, 193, 193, 193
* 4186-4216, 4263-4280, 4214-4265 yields -1.07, 182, 192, 187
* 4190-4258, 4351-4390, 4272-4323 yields 5.20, 187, 203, 195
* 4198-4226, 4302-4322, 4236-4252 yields -0.16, 194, 167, 185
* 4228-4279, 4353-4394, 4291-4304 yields 2.26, 190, 205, 196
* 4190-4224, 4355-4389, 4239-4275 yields 0.44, 188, 207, 193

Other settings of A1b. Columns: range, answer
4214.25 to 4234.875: 191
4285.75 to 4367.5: 183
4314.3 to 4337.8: 197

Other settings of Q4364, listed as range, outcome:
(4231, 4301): 187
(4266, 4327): 177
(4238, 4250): 188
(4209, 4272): 193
